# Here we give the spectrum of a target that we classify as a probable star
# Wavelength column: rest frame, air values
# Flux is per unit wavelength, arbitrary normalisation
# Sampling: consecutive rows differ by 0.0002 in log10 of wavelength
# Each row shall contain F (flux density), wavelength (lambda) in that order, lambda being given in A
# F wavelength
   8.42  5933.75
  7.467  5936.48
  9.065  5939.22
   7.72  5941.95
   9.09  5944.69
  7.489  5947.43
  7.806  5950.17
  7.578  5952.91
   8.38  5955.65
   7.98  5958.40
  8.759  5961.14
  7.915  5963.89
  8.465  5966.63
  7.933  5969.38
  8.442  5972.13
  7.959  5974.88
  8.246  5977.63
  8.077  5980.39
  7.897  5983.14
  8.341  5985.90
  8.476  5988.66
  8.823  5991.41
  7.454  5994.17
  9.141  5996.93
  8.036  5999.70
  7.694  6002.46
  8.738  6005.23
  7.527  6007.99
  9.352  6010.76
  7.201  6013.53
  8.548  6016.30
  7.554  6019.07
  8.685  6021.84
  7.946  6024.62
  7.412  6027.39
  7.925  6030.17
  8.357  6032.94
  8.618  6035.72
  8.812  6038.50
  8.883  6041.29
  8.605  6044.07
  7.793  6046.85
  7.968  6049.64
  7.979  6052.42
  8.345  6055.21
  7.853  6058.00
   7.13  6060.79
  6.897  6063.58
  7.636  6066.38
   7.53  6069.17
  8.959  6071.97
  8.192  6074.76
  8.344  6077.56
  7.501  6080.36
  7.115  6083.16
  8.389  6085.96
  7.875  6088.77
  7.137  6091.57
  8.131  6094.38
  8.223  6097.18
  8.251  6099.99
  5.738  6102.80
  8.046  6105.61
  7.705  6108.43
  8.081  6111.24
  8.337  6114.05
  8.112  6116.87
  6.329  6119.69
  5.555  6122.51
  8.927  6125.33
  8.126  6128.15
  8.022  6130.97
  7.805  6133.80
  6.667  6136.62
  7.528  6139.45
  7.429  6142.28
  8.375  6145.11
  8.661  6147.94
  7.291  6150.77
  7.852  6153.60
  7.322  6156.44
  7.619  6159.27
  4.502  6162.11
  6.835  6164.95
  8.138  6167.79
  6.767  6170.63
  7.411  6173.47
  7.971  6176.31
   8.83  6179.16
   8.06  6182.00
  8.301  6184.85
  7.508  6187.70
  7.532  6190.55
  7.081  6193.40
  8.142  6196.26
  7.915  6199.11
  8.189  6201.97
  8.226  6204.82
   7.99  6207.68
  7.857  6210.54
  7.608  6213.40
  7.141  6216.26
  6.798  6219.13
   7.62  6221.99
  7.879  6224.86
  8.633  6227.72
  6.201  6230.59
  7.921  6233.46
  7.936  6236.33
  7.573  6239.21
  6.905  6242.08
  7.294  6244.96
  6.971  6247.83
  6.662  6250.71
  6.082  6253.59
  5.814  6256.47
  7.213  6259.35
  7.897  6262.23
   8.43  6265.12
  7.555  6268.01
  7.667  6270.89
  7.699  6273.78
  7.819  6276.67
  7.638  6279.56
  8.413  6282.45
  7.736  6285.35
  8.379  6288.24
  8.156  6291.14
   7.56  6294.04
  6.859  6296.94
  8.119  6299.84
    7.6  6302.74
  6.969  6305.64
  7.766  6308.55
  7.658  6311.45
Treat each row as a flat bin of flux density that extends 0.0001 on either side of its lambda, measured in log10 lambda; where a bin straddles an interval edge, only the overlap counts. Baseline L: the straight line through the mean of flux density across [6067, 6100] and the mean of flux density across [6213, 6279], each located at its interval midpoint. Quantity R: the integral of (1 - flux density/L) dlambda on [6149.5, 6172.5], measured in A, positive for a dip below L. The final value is 1.9 A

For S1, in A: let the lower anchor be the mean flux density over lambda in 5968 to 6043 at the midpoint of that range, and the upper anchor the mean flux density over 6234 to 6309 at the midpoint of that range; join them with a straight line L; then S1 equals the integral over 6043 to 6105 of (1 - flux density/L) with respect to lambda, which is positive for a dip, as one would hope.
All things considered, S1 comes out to 1.8 A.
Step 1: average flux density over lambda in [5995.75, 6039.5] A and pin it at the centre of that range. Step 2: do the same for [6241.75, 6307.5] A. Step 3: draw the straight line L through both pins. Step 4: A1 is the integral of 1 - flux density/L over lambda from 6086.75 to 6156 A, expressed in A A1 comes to 2.04 A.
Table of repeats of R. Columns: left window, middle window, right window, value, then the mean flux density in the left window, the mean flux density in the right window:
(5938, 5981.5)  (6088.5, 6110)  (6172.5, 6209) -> 1.1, 8.18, 7.94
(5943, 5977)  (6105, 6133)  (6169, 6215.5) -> 0.8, 8.15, 7.83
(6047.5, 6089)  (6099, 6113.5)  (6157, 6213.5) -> 0.3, 7.84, 7.62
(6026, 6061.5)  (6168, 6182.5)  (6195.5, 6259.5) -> -0.4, 8.15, 7.41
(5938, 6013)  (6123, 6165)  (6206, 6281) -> 1.1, 8.22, 7.42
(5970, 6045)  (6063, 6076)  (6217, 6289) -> 0.2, 8.24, 7.46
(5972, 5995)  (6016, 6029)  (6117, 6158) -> 0.1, 8.2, 7.58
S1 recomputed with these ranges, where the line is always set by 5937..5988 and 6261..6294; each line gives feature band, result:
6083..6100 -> 0.4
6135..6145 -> 0.8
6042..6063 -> 0.4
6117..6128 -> 1.1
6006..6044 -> -0.6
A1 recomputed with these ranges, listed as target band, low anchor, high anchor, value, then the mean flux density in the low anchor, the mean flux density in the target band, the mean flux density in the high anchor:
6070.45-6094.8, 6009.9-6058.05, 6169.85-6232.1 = 0.4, 8.21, 7.95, 7.72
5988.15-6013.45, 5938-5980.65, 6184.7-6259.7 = -0.7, 8.18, 8.3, 7.43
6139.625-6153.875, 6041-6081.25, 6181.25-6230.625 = -0.1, 7.96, 7.89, 7.74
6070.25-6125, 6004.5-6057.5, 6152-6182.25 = 0.7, 8.21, 7.71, 7.37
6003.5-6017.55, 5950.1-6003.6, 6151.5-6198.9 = -0.3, 8.18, 8.25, 7.5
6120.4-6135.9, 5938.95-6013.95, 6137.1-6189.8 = 0.2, 8.2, 7.58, 7.56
